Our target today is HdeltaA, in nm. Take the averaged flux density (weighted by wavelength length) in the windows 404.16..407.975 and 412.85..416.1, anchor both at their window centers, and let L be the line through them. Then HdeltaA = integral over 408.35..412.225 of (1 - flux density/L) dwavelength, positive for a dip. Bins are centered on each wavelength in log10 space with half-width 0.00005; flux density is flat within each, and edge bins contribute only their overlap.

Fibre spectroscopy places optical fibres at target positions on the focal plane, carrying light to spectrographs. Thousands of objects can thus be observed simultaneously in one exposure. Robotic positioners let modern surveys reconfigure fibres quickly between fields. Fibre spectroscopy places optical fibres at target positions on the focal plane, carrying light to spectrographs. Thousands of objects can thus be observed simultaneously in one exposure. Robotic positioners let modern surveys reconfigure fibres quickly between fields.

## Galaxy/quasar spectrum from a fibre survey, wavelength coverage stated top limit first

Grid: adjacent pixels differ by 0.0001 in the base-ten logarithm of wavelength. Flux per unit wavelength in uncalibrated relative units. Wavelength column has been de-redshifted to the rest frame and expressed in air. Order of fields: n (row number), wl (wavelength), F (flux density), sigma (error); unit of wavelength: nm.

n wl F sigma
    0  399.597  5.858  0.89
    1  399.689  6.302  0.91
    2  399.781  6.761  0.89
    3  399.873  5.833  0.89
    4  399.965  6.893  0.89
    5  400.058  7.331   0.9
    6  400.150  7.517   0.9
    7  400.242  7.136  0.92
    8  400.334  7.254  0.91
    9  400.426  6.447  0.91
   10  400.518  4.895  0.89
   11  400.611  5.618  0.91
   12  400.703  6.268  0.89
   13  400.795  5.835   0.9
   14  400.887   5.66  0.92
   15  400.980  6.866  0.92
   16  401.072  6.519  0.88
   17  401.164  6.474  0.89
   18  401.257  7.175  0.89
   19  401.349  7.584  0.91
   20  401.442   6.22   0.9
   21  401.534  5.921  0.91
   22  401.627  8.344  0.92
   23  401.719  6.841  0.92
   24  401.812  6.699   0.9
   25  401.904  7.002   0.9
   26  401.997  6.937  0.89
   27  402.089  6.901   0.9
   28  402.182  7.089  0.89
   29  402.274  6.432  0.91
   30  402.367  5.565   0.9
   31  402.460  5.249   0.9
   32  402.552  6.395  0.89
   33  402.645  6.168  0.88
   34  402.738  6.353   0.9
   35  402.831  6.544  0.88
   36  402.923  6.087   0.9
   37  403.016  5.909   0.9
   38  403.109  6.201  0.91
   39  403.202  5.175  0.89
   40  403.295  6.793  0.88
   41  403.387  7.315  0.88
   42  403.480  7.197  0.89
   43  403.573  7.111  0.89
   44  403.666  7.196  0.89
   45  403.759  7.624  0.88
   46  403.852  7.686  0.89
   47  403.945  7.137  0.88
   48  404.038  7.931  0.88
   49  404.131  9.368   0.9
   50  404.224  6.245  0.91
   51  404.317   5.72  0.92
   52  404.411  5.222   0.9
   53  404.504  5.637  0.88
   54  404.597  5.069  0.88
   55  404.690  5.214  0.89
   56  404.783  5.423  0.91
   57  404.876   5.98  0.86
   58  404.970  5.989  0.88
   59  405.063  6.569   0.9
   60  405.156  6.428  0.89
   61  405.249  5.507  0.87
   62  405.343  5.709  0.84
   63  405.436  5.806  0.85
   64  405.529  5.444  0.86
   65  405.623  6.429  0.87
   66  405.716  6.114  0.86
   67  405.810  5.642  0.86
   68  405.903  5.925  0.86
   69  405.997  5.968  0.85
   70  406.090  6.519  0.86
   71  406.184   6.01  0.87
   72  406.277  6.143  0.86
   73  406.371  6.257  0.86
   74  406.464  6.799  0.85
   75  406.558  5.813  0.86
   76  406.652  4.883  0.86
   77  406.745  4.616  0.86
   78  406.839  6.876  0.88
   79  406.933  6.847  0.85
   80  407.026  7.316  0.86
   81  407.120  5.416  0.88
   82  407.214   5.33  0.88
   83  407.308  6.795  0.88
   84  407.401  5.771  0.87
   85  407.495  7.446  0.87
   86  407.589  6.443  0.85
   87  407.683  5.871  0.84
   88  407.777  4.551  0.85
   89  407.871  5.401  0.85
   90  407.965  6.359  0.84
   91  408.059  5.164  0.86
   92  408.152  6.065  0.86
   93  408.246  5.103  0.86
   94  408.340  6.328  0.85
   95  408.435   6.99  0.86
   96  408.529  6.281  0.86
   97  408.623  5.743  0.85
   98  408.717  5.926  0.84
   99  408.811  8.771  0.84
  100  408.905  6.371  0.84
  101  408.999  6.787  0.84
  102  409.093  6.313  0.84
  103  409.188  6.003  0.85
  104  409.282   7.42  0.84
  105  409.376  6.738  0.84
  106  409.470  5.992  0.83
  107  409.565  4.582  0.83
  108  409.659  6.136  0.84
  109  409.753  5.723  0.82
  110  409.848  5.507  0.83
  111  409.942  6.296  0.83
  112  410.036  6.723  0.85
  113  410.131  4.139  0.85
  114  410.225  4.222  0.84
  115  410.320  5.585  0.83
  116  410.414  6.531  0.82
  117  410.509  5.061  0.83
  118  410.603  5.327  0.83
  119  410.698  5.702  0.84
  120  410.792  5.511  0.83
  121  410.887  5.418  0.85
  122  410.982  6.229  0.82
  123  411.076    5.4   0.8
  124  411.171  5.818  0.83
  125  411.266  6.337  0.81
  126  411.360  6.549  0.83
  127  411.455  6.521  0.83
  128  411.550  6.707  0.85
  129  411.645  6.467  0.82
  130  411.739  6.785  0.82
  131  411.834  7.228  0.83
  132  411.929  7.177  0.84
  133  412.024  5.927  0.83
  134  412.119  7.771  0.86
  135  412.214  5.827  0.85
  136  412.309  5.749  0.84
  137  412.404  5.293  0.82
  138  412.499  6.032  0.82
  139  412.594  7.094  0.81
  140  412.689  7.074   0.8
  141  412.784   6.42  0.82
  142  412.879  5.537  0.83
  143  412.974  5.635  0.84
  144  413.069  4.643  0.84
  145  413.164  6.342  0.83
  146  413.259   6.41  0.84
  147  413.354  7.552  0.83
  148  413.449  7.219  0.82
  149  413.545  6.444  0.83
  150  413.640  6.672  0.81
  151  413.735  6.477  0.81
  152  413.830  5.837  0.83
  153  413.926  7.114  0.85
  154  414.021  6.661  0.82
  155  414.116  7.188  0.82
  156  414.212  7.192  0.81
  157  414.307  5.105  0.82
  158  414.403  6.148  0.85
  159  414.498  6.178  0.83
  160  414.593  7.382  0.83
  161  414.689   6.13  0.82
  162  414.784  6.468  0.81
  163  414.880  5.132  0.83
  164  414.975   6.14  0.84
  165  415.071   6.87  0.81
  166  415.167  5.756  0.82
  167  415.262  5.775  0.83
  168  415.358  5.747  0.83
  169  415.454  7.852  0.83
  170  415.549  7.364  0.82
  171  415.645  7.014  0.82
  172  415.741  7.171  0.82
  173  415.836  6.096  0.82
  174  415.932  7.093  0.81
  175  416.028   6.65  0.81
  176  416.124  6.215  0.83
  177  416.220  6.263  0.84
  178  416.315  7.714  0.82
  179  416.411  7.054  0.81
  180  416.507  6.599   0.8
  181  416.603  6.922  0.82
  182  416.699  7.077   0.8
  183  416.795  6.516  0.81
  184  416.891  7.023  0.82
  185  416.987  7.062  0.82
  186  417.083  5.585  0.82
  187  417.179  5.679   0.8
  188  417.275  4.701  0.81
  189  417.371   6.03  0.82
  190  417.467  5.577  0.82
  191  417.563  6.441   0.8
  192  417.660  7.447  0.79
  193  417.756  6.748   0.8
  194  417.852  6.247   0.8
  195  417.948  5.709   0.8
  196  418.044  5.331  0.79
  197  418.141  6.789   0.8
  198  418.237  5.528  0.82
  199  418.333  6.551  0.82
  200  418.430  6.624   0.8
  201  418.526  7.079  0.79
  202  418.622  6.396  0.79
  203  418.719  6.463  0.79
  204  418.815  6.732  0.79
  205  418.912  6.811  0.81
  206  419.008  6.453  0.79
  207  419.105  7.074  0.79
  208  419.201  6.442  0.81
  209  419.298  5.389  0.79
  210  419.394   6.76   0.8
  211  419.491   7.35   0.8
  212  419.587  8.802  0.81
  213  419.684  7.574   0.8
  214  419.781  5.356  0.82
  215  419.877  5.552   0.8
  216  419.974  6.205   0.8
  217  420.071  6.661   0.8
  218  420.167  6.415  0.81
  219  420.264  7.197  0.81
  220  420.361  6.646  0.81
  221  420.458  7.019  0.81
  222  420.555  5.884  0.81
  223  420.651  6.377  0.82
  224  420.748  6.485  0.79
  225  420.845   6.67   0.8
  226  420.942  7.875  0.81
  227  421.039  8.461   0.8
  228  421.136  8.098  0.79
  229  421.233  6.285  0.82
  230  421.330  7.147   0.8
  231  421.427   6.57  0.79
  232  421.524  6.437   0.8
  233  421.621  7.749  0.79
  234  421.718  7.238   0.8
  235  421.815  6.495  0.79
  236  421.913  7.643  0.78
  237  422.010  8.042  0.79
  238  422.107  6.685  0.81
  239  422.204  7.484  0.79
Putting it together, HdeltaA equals 0.02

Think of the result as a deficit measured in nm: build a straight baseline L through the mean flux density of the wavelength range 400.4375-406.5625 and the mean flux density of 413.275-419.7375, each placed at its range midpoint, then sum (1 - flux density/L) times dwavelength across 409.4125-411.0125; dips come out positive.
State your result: 0.22 nm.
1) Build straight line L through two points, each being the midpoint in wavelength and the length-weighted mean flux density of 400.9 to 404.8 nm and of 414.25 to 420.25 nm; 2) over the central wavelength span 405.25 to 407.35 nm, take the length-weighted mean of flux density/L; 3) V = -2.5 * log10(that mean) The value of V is 0.09 mag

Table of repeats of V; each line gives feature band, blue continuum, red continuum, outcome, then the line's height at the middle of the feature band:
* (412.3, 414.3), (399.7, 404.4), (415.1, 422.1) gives 0.044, 6.66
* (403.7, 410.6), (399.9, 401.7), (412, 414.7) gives 0.069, 6.5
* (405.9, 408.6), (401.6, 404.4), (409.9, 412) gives 0.052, 6.34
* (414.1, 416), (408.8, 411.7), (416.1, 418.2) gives -0.035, 6.27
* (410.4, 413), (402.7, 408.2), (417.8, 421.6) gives 0.039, 6.41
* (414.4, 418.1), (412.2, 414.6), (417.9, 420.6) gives 0.000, 6.44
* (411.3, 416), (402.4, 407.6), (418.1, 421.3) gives 0.011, 6.54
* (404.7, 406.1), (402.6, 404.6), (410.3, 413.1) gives 0.106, 6.54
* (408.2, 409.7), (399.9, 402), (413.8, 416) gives 0.038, 6.57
